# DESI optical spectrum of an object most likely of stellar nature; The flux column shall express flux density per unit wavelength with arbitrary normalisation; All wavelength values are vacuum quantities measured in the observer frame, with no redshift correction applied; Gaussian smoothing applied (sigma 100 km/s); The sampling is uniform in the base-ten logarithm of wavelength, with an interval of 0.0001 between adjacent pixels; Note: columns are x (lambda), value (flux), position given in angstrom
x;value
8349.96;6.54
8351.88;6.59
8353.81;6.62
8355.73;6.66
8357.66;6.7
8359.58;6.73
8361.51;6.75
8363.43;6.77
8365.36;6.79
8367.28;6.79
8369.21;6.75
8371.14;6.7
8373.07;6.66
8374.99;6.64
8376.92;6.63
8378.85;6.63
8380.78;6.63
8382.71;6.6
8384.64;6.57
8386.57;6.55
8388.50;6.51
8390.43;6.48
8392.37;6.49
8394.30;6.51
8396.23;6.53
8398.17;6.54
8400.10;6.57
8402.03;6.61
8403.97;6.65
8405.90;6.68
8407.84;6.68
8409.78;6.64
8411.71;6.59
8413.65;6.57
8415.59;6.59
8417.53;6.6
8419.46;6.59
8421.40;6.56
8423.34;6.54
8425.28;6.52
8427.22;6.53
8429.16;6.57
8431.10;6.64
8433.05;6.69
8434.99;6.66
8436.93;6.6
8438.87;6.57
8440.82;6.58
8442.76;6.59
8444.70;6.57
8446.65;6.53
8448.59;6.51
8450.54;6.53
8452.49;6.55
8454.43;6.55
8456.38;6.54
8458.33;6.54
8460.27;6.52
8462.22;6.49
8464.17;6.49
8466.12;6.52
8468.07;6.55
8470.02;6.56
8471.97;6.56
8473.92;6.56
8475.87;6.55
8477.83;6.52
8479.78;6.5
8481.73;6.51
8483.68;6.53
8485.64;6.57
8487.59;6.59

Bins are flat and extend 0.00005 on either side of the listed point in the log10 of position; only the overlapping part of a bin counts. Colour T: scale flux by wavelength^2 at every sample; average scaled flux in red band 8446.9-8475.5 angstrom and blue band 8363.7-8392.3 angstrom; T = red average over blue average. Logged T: 1.00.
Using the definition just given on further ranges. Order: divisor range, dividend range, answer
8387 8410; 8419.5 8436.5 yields 1.01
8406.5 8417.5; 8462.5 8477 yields 1.00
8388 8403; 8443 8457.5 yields 1.01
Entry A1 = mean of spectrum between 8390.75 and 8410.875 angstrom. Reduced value 6.59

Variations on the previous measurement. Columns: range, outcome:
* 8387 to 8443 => 6.58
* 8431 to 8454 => 6.58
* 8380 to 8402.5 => 6.55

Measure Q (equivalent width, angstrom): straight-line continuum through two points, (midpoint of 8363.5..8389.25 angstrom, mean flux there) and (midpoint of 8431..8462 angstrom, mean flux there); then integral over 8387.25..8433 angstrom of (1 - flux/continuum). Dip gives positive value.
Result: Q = 0.3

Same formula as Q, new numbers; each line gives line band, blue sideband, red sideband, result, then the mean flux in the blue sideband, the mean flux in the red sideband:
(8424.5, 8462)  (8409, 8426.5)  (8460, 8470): -0.1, 6.58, 6.52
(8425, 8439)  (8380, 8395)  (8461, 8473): -0.1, 6.54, 6.53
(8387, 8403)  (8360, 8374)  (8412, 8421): 0.3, 6.74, 6.59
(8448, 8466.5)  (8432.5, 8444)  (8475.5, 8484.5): 0.1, 6.62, 6.52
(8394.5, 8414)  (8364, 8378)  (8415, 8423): 0.1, 6.71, 6.59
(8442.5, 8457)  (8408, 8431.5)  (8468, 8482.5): 0.0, 6.58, 6.54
